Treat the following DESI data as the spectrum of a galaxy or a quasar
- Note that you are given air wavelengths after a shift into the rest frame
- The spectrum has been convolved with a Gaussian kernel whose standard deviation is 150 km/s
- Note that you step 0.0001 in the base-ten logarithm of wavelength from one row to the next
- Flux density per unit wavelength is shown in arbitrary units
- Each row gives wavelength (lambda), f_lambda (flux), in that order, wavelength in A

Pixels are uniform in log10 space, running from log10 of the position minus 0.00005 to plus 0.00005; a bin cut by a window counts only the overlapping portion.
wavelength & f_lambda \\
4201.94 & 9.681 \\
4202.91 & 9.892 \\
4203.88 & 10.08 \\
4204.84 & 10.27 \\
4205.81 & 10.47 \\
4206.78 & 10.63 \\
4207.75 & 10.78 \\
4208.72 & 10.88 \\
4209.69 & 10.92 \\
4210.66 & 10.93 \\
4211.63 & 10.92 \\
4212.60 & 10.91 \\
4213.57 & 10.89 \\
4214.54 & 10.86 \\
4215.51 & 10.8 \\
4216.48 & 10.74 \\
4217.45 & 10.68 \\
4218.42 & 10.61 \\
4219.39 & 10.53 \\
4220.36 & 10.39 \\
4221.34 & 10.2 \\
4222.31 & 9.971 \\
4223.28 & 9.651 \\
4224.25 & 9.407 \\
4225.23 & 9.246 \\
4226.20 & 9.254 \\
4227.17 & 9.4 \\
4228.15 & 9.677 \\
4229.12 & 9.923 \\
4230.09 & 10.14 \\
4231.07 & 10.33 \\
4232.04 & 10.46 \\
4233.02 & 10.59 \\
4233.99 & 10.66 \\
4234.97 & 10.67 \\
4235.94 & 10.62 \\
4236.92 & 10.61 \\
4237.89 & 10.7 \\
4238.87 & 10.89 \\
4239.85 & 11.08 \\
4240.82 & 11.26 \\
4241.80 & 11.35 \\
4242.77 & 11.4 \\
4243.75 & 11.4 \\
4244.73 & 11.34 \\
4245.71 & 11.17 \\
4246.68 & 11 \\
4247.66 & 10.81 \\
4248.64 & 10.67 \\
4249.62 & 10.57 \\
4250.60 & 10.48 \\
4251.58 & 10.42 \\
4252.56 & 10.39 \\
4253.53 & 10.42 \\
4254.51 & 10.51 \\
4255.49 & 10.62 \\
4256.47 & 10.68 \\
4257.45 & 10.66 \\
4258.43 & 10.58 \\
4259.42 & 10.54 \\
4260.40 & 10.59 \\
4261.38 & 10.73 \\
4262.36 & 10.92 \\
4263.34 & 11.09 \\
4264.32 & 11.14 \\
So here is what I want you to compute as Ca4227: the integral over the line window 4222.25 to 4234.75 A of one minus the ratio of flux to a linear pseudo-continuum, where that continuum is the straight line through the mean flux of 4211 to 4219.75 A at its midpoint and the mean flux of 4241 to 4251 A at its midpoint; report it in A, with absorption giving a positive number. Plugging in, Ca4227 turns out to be 1.12 A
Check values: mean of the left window 10.8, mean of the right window 11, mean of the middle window 9.91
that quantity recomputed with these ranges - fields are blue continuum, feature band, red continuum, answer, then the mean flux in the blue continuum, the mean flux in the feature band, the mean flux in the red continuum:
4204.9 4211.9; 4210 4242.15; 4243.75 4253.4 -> 1.0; 10.7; 10.4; 10.8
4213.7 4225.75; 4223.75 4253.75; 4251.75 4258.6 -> -0.3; 10.3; 10.5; 10.6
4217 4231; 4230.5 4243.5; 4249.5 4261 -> -0.8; 9.94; 10.8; 10.5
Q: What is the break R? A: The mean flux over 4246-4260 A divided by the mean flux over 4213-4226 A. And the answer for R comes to 1.03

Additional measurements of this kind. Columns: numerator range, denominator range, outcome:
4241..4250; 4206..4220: 1.03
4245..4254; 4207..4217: 0.98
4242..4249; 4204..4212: 1.04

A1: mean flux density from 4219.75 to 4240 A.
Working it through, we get 10.2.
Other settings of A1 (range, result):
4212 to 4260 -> 10.5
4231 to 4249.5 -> 10.9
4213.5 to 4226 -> 10.3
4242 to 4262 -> 10.8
